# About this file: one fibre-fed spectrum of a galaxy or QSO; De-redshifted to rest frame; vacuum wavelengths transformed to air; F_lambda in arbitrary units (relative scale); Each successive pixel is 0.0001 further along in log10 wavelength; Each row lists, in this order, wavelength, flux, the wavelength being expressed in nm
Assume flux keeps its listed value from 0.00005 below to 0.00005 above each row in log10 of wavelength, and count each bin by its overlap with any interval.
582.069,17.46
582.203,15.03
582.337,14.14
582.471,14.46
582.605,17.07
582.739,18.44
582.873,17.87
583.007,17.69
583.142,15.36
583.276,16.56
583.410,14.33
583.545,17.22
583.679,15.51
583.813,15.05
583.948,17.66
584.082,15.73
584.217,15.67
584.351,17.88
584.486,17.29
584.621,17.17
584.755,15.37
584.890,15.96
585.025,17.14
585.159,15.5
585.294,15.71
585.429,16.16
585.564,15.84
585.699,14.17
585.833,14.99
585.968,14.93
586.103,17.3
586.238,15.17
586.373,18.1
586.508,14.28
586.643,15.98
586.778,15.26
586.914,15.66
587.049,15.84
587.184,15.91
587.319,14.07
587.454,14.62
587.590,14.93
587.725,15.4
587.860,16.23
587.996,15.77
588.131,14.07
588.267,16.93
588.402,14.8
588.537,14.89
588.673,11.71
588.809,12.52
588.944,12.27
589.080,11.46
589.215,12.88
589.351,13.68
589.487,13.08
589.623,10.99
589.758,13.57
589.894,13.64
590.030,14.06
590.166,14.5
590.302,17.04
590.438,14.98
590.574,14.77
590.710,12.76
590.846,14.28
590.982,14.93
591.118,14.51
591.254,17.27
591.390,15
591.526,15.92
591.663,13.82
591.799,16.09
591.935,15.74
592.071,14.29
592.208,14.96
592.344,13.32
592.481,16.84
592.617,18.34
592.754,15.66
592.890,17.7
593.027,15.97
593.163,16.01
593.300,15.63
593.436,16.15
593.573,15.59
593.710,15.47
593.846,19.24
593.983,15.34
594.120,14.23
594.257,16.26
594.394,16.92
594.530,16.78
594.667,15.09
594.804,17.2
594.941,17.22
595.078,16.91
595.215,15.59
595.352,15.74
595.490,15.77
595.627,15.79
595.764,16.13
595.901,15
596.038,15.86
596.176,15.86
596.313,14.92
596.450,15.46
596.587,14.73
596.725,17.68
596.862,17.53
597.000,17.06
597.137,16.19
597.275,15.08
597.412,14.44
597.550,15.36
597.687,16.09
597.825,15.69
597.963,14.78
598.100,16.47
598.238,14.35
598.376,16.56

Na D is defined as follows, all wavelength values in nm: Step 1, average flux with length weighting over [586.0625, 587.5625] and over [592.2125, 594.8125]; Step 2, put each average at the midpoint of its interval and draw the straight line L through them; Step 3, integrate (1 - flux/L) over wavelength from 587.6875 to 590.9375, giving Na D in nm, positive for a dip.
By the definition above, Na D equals 0.37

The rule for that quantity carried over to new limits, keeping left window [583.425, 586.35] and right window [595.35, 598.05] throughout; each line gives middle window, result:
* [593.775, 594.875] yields -0.04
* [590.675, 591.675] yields 0.06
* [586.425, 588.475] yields 0.09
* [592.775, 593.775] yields -0.01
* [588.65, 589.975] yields 0.28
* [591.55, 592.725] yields 0.03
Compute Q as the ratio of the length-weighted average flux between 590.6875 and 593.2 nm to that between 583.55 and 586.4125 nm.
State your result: 0.96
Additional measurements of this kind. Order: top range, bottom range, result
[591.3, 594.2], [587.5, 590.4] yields 1.13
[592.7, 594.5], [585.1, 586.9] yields 1.04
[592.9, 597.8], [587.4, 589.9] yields 1.16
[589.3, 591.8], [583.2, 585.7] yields 0.89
